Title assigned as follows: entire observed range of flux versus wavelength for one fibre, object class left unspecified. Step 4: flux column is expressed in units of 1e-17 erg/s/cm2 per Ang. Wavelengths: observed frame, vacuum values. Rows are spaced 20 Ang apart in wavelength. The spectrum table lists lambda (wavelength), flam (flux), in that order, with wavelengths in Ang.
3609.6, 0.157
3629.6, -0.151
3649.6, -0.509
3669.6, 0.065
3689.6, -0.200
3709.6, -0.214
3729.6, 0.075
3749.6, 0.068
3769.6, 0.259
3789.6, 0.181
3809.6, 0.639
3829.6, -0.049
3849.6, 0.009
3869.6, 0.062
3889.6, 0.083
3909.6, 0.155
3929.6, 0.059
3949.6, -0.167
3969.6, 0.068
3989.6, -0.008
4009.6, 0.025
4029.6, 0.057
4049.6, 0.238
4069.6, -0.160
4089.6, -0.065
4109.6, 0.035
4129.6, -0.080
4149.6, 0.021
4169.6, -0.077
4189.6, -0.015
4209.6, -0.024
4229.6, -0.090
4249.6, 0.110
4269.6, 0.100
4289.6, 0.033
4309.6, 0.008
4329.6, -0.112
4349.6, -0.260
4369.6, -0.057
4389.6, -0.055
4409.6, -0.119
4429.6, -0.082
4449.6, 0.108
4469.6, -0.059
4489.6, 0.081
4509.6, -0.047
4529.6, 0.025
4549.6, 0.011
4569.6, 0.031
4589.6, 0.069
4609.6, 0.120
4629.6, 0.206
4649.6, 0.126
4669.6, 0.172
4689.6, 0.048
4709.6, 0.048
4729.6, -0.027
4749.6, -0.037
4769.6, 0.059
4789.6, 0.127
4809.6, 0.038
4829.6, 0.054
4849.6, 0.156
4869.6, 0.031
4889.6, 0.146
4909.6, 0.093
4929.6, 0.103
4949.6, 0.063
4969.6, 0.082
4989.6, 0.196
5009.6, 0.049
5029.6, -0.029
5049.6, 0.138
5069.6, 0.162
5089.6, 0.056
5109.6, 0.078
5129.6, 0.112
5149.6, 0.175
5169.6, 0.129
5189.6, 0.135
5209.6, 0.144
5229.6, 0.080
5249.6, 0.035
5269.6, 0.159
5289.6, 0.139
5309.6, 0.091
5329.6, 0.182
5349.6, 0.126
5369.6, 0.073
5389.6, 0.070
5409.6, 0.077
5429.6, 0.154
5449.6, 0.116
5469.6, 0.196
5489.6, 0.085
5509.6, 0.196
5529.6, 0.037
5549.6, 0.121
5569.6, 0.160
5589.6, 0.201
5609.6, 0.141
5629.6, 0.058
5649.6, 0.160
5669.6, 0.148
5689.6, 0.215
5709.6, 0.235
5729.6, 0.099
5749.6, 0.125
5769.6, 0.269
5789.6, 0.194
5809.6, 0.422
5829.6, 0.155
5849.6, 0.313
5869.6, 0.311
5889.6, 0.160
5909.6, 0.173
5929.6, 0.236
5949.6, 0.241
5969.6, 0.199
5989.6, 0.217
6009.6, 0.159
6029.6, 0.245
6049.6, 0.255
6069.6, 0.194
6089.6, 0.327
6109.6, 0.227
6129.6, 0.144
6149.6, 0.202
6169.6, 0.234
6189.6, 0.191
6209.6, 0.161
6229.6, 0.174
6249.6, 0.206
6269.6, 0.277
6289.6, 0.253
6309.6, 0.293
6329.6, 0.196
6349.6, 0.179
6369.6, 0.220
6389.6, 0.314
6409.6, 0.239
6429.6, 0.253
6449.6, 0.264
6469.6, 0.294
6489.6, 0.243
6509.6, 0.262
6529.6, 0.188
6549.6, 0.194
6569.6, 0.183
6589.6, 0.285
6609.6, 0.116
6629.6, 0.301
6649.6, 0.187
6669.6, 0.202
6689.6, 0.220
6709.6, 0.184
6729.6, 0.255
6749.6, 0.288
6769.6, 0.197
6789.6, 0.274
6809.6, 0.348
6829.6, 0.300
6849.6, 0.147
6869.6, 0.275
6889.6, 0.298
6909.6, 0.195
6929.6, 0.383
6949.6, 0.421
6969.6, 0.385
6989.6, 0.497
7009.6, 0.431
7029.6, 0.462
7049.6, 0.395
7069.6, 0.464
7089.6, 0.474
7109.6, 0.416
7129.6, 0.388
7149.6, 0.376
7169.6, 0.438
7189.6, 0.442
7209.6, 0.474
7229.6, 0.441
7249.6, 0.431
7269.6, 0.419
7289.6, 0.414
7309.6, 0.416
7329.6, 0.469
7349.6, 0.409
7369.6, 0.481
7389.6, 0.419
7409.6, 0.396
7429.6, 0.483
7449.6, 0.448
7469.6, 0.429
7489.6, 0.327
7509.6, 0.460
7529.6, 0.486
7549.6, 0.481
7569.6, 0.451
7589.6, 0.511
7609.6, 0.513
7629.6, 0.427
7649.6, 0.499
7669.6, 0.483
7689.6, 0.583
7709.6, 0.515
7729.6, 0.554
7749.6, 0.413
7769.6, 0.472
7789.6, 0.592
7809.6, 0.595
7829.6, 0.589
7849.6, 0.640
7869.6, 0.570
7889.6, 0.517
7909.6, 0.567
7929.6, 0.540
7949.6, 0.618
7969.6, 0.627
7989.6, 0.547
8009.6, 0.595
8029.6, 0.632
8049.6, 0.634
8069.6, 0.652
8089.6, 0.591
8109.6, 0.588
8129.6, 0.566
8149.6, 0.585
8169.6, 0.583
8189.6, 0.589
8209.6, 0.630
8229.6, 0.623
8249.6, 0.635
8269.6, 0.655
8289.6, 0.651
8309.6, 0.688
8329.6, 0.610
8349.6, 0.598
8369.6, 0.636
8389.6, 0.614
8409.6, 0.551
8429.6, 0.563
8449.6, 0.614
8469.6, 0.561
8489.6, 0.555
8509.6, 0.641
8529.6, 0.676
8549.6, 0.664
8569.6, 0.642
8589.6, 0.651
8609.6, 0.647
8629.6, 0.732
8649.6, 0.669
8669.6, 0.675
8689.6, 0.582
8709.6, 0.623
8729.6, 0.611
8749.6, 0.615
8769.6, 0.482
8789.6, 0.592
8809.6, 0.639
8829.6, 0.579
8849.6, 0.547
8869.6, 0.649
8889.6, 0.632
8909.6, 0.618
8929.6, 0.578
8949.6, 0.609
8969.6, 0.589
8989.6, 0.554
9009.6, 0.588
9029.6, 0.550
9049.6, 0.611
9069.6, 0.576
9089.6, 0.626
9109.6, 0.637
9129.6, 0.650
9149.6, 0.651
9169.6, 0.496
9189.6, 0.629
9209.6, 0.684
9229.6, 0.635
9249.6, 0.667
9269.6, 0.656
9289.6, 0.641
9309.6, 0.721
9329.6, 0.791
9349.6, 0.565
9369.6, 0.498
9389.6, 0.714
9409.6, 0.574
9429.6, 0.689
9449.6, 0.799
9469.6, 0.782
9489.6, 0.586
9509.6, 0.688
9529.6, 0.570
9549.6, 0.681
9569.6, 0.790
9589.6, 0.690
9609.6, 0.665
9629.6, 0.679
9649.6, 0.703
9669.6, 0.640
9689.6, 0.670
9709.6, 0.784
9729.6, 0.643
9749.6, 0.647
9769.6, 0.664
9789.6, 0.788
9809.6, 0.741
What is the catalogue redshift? 0.741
